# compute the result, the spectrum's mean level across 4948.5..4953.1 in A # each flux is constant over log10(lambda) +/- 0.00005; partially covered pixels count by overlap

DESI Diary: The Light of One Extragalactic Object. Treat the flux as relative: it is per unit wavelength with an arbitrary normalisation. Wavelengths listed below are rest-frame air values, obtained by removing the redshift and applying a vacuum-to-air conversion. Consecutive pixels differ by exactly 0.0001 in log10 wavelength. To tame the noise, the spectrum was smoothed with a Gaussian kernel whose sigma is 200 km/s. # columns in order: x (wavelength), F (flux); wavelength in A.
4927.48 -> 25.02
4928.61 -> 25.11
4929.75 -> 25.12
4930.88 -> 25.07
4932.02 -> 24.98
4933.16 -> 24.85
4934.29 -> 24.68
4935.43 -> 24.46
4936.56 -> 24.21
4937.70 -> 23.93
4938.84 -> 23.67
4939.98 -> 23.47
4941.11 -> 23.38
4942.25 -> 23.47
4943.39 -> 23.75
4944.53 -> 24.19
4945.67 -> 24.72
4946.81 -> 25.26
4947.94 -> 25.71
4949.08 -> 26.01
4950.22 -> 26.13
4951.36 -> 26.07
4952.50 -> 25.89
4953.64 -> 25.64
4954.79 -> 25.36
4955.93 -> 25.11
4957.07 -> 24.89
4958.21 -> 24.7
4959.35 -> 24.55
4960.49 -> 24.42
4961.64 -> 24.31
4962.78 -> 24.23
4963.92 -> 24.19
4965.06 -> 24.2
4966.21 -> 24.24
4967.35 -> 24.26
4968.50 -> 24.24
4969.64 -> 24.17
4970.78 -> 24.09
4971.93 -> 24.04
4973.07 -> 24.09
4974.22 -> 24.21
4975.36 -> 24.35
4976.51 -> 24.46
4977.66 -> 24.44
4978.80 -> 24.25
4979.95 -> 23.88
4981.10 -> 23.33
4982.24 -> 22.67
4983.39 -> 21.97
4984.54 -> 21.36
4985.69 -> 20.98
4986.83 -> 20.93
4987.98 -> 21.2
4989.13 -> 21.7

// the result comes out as 26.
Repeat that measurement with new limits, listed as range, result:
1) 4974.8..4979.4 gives 24.3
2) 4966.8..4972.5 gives 24.2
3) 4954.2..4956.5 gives 25.2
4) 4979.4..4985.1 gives 22.6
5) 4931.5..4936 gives 24.8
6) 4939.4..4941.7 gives 23.5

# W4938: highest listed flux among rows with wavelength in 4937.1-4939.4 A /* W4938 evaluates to 23.93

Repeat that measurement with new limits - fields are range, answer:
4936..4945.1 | 24.21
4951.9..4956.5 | 25.89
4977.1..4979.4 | 24.44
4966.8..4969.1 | 24.26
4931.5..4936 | 24.98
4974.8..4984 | 24.46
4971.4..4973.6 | 24.09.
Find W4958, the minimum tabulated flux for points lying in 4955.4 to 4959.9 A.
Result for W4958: 24.55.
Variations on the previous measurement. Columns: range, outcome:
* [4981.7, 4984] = 21.97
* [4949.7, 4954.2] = 25.64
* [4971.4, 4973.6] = 24.04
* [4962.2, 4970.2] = 24.17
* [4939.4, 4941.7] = 23.38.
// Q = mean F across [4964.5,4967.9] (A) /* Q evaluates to 24.2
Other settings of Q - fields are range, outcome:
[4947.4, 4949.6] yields 25.9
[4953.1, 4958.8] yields 25.1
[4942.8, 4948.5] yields 24.7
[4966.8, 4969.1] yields 24.2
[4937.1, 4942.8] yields 23.6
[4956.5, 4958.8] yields 24.8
